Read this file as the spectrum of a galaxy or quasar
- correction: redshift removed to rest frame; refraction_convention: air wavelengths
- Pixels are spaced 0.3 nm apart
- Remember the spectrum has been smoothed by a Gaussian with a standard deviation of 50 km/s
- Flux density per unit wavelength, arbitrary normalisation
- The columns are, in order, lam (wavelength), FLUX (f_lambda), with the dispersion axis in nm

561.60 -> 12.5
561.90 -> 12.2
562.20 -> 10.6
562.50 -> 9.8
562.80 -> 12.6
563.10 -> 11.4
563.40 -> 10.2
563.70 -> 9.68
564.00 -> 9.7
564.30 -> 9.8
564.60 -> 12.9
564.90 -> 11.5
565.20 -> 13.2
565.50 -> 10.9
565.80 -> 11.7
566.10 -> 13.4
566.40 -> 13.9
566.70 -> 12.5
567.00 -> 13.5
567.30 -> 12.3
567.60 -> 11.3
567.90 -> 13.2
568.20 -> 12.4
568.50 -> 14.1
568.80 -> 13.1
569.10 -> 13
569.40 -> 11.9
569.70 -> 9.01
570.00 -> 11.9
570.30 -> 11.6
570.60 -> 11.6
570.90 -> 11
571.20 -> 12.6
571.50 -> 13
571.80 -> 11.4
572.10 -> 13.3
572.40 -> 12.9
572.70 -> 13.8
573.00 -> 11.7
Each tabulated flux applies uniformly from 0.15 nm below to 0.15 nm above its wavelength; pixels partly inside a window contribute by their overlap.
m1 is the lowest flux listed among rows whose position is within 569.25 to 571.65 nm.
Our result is 9.01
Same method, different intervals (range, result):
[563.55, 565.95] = 9.68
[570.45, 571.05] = 11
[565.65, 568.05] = 11.3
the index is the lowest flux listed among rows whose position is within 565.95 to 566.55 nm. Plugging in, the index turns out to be 13.4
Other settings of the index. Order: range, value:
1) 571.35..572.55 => 11.4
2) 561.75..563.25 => 9.8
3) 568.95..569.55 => 11.9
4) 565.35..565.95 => 10.9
